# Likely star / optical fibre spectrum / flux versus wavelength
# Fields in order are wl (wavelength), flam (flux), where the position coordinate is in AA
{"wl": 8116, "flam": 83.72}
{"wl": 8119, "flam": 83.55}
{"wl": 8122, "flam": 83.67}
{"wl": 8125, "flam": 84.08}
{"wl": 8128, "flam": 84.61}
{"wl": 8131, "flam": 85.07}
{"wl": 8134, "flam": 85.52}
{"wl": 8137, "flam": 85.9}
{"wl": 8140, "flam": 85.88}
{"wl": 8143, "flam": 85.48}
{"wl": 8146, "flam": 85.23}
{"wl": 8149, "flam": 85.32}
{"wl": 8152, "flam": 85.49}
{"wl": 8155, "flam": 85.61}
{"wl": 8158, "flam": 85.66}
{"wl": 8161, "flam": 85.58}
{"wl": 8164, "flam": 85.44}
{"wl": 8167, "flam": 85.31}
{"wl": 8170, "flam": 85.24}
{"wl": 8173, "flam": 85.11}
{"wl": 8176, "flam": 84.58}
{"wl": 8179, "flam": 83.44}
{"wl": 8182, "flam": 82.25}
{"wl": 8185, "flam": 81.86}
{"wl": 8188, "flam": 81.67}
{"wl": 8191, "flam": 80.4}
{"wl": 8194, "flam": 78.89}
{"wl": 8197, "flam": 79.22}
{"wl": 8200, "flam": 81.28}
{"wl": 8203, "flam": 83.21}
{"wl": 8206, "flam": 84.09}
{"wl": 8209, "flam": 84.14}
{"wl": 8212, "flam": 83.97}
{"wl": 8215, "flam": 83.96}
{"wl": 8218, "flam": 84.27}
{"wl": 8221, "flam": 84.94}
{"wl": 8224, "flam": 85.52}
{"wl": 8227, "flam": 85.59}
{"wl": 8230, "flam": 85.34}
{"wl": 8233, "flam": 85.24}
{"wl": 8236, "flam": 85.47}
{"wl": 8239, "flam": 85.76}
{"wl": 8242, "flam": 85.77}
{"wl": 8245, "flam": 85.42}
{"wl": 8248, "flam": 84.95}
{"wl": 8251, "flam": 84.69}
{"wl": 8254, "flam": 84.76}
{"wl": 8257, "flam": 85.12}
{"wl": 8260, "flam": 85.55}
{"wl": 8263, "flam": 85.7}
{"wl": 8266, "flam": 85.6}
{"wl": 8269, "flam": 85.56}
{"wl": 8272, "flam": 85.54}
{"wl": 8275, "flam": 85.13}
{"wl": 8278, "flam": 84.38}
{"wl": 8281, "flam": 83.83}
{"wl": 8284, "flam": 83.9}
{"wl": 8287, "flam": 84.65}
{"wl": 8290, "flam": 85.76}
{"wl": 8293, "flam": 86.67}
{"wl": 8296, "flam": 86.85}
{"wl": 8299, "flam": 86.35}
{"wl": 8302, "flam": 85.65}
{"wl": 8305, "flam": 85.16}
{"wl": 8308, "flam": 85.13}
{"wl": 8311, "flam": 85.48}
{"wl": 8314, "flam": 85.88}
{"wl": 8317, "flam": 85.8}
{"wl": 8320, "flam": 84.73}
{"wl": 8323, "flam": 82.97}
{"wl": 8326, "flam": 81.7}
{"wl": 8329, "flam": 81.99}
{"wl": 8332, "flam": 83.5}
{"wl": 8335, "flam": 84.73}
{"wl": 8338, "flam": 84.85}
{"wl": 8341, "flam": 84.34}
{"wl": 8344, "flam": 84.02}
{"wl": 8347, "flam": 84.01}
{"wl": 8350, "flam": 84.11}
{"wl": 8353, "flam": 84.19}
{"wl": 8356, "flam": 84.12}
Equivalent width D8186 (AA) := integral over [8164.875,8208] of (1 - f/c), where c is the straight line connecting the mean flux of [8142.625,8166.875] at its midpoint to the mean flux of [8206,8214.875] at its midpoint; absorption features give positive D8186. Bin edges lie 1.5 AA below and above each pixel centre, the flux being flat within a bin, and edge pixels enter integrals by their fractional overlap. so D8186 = 1.0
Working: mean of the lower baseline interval 85.5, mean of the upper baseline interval 84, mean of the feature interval 82.7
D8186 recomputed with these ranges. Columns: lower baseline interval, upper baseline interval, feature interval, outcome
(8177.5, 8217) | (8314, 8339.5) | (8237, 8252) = -0.5 AA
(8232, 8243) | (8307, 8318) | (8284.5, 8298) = 0.0 AA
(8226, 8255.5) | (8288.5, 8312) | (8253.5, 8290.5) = 0.3 AA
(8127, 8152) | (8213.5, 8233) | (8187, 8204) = 0.9 AA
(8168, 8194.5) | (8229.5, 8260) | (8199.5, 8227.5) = 0.0 AA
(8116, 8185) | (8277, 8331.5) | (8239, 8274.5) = -0.2 AA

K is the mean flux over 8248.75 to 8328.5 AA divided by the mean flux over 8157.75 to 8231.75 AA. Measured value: 1.02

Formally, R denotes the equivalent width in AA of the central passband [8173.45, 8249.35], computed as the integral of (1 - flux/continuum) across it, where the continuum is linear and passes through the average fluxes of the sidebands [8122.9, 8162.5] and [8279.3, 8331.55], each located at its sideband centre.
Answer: 1.3 AA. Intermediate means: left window 85.3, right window 84.8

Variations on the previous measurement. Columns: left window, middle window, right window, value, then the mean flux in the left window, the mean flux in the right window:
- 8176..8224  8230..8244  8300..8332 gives -0.4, 82.7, 84.4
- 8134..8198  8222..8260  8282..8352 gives -0.4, 84.1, 84.7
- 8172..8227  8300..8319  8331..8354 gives -0.4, 83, 84.2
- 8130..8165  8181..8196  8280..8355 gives 0.8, 85.5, 84.7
